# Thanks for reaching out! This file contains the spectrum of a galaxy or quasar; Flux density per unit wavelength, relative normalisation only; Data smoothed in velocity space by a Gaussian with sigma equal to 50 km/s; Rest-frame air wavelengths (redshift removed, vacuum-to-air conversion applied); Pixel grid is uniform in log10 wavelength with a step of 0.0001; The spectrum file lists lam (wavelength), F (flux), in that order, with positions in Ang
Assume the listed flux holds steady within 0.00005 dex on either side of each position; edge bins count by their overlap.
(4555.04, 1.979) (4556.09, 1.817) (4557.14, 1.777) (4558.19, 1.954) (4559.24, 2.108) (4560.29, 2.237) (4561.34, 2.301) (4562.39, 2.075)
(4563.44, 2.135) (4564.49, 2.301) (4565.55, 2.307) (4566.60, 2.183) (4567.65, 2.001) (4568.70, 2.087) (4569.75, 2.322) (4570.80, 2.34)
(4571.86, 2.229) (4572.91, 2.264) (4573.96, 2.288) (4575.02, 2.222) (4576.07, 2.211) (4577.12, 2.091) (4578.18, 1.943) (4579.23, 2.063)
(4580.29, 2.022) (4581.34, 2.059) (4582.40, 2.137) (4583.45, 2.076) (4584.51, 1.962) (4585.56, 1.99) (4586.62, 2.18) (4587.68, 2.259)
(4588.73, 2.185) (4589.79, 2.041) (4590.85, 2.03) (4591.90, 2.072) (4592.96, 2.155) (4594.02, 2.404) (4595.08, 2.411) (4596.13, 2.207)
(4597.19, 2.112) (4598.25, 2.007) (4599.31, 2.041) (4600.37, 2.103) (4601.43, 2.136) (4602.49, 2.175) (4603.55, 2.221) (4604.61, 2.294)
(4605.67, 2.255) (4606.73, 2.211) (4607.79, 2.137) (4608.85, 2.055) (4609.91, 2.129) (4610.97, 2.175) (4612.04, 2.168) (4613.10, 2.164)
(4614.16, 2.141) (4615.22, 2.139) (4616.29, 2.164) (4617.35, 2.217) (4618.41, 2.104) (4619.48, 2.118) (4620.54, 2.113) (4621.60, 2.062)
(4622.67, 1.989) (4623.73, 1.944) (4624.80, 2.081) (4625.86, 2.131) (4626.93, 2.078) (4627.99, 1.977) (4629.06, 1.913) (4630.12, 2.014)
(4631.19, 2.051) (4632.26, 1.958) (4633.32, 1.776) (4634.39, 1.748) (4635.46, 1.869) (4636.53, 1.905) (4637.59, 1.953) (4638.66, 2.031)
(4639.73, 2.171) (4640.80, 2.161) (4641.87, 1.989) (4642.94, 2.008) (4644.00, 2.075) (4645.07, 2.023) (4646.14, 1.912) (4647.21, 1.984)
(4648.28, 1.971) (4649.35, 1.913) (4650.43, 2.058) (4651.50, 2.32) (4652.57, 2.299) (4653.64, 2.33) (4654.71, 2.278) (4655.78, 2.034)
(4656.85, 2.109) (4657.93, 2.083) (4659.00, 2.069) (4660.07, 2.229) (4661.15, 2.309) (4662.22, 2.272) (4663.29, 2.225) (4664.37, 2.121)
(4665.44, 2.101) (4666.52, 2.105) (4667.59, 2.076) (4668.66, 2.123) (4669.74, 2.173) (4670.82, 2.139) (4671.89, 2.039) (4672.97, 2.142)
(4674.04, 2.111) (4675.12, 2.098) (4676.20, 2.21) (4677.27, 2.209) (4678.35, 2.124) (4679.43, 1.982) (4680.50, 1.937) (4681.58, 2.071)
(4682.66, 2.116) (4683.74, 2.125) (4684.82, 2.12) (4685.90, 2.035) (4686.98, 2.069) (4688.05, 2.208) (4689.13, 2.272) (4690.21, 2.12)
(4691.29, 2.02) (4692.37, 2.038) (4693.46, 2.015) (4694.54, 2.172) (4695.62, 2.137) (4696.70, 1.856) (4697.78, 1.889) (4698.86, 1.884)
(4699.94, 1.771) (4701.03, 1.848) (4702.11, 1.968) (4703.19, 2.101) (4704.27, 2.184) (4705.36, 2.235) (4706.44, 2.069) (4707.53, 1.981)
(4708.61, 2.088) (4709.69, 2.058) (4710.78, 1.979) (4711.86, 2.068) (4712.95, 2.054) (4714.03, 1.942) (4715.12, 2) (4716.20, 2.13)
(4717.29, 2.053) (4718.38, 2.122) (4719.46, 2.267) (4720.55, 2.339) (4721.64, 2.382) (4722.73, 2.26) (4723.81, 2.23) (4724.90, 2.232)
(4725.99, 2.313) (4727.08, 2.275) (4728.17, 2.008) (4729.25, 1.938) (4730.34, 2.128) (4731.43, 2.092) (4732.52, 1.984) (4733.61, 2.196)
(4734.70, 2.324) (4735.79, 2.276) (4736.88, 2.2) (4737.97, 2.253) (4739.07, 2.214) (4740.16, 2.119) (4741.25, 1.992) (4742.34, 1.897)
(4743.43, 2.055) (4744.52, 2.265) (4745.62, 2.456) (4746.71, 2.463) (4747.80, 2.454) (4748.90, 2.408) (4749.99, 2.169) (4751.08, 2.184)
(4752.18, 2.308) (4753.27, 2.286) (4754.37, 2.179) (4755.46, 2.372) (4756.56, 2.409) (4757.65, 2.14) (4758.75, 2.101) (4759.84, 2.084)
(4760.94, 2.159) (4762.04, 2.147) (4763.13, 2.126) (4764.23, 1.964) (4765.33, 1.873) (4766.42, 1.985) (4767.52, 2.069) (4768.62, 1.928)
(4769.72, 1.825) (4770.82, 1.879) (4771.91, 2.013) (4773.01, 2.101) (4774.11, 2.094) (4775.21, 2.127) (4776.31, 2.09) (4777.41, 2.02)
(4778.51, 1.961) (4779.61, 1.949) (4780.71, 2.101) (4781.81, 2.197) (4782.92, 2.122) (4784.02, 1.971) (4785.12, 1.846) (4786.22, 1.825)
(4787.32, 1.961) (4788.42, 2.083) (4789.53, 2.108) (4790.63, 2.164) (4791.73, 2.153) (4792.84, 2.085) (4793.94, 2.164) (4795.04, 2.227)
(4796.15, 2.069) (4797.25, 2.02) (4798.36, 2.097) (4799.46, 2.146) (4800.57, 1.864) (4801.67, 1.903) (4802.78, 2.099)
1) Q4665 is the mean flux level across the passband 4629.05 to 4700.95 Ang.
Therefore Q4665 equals 2.07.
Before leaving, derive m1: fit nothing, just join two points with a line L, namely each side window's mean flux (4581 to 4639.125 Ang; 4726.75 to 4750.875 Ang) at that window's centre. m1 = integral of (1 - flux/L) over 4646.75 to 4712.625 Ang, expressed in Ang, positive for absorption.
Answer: 1.6 Ang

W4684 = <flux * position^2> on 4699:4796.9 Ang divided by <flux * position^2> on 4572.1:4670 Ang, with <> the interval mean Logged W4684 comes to 1.06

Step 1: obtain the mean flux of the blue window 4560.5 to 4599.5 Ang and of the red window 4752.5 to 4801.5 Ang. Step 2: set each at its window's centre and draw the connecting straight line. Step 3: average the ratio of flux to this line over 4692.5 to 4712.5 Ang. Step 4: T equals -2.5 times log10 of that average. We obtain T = 0.05 mag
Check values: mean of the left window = 2.16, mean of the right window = 2.07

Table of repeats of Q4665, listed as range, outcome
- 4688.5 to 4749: 2.12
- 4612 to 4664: 2.07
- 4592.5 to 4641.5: 2.09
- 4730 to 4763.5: 2.21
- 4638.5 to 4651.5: 2.04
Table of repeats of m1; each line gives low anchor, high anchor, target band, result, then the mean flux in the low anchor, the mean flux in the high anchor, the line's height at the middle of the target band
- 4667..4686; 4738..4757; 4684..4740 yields 1.8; 2.1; 2.25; 2.18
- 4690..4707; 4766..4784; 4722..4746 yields -1.7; 2.02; 2.03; 2.02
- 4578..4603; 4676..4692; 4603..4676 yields 0.6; 2.12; 2.11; 2.11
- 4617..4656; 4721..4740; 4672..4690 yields 0.0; 2.04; 2.19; 2.11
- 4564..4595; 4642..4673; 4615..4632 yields 0.6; 2.16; 2.12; 2.14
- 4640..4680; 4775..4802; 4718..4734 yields -0.8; 2.12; 2.05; 2.08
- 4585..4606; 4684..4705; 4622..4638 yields 1.2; 2.16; 2.04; 2.12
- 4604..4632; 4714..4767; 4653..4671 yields -0.3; 2.11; 2.18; 2.13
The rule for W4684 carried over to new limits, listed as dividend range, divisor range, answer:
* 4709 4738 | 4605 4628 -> 1.06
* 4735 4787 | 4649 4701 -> 1.04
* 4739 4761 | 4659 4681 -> 1.08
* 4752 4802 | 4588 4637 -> 1.06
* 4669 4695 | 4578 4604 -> 1.03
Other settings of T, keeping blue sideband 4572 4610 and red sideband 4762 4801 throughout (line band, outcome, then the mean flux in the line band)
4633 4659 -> 0.04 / 2.04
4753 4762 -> -0.08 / 2.21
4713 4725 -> -0.05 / 2.17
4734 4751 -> -0.09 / 2.23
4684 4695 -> -0.01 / 2.11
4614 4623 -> 0.01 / 2.12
